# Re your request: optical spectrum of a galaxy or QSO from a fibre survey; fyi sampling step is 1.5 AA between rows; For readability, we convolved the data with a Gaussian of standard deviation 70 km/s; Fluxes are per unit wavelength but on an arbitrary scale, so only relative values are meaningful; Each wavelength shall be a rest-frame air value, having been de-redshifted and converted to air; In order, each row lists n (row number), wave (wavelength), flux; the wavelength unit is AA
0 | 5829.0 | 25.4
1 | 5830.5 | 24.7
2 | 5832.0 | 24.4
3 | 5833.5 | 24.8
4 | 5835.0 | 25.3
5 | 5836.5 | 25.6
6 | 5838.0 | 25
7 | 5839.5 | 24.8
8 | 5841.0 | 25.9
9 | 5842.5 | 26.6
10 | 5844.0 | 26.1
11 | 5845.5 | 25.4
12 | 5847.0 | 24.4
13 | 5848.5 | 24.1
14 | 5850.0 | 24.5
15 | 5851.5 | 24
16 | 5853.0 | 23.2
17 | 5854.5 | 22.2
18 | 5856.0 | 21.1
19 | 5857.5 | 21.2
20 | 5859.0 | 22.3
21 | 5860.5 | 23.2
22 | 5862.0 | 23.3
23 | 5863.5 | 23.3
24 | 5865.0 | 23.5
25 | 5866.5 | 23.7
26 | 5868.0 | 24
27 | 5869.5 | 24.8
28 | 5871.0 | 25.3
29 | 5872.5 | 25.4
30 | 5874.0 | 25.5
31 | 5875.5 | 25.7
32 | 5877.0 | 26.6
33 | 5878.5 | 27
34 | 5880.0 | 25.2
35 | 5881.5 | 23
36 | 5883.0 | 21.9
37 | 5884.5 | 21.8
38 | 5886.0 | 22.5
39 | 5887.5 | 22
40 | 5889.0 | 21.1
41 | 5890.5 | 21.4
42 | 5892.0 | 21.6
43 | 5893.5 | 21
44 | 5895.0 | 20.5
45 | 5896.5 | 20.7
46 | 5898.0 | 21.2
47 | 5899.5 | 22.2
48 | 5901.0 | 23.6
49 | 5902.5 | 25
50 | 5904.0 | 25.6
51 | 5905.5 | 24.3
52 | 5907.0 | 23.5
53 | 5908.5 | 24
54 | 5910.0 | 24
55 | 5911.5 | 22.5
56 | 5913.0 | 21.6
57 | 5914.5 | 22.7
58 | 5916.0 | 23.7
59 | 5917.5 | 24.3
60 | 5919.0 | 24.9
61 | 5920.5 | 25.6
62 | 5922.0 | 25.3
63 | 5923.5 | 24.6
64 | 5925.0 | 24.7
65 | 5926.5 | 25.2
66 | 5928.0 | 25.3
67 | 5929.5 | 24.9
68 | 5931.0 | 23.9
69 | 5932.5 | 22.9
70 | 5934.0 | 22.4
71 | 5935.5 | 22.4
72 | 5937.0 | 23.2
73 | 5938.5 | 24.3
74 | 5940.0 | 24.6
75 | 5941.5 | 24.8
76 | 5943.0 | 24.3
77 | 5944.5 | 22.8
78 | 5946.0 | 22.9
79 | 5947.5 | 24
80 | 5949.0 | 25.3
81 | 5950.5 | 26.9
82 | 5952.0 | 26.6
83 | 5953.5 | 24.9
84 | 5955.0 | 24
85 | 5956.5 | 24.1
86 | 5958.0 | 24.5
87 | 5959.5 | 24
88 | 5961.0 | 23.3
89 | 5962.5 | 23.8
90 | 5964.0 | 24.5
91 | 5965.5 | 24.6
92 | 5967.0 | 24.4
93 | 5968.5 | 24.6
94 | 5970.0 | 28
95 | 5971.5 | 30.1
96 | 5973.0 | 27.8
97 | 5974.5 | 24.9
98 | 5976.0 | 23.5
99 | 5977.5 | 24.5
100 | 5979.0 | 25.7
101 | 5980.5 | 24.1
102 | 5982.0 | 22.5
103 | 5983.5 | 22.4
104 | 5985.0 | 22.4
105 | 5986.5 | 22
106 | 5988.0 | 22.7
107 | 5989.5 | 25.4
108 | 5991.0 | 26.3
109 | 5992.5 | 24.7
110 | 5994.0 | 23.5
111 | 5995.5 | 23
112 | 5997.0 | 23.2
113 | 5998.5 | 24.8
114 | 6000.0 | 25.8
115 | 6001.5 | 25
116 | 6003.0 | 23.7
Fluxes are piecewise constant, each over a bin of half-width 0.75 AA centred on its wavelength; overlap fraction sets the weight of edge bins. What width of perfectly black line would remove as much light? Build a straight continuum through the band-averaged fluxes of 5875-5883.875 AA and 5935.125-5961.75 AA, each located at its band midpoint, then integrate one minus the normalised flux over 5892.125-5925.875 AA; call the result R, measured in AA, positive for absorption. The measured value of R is 1.6 AA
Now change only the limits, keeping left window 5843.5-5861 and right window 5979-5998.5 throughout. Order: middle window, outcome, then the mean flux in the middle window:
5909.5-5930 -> -0.6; 24.2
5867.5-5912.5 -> 0.2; 23.4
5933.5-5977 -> -2.0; 24.7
